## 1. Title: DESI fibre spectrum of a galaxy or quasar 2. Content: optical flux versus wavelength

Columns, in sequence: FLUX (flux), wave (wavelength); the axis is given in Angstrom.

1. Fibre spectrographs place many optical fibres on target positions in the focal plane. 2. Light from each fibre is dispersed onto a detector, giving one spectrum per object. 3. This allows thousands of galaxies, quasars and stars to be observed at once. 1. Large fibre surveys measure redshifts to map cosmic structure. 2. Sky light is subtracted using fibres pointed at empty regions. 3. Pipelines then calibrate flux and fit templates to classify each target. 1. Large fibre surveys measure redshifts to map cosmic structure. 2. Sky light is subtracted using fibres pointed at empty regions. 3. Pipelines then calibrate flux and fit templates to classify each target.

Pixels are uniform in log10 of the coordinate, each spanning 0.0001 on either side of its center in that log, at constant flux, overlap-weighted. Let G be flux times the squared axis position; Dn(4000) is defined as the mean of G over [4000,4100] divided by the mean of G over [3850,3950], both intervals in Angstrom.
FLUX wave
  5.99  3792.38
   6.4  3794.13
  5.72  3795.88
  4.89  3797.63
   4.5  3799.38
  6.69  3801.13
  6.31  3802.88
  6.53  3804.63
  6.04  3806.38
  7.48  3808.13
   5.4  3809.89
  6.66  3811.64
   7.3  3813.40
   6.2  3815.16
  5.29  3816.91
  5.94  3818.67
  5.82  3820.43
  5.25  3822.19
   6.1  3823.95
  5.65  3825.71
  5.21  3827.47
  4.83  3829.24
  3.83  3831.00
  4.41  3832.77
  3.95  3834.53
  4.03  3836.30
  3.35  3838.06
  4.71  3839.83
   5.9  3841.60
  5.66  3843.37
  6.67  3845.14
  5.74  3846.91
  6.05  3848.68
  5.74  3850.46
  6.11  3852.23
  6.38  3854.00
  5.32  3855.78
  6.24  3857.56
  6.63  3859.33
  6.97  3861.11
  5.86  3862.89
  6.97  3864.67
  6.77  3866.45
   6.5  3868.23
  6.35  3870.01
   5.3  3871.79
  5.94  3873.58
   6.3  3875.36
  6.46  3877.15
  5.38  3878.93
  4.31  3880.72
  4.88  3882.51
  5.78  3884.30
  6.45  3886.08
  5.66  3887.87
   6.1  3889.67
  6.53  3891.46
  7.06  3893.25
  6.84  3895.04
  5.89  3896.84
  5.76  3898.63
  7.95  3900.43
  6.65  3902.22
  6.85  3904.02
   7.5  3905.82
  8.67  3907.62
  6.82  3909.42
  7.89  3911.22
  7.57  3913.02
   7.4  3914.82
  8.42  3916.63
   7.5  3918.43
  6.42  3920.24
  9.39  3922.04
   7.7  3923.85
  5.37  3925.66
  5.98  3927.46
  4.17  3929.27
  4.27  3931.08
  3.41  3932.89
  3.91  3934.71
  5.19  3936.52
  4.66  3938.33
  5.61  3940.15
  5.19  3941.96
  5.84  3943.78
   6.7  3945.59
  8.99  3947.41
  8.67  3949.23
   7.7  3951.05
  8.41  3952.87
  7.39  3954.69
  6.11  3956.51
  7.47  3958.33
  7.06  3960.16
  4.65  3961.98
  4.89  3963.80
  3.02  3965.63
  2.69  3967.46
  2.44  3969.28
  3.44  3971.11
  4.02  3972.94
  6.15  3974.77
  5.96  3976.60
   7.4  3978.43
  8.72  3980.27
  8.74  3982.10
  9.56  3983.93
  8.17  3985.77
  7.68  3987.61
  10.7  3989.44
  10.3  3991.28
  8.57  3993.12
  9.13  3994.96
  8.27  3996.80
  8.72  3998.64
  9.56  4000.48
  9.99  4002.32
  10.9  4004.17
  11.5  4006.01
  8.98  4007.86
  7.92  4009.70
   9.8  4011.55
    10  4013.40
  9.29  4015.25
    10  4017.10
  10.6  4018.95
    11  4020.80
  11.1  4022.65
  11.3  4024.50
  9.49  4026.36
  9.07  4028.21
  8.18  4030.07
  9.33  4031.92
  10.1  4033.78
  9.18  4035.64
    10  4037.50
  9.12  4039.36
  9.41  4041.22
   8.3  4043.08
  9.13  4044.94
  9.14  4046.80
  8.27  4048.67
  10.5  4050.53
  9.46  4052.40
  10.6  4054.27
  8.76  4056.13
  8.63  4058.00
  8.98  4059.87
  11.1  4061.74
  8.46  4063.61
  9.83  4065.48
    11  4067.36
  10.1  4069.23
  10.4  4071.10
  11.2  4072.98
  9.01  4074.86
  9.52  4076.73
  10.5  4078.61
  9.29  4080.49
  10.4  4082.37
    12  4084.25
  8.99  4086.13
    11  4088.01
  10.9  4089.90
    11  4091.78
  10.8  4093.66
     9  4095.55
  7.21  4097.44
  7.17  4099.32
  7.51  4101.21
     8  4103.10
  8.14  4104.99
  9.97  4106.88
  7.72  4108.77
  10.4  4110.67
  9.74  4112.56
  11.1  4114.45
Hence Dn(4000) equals 1.7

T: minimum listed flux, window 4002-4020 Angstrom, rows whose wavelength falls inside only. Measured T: 7.92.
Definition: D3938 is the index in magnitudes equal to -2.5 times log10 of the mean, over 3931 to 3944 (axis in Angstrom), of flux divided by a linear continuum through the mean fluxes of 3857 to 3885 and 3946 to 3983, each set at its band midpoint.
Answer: 0.29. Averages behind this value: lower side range 6.04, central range 4.73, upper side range 6.2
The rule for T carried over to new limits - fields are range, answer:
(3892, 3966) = 3.02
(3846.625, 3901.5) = 4.31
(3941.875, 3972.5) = 2.44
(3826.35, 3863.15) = 3.35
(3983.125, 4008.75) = 7.68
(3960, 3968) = 2.69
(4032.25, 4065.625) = 8.27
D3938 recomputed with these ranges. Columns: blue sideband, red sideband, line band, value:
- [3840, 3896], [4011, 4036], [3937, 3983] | 0.34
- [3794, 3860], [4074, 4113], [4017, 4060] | -0.11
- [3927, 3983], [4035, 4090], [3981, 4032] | -0.24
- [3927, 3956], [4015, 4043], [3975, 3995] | -0.08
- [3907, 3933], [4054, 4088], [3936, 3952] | 0.12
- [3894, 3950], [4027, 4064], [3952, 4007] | 0.07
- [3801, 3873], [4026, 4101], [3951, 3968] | 0.30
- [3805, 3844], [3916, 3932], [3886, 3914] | -0.10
